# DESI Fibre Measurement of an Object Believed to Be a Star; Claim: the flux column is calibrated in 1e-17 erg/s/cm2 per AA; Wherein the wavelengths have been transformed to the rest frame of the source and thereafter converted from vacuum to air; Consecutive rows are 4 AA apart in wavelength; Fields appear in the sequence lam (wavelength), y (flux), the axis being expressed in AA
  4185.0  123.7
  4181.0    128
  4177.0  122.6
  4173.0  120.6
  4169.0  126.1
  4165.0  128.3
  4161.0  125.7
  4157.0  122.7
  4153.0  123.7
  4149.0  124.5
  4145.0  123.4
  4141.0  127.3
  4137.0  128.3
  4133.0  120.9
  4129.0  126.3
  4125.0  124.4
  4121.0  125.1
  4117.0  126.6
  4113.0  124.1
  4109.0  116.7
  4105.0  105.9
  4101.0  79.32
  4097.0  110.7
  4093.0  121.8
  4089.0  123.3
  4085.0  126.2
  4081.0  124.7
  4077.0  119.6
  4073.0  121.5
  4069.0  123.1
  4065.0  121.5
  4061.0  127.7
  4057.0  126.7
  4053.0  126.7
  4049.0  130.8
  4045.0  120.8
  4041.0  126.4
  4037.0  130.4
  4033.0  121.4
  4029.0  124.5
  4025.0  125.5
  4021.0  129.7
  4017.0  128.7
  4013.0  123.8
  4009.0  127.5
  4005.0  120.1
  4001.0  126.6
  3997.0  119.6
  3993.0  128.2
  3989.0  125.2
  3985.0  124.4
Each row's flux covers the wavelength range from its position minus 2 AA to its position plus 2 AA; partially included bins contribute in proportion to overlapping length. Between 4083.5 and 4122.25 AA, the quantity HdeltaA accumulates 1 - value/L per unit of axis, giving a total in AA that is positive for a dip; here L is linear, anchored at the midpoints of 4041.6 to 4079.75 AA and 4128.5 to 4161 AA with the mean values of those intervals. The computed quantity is 2.7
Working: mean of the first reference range 124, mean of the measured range 116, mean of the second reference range 125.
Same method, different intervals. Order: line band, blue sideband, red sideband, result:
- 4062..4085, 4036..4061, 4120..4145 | 0.7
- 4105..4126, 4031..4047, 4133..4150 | 0.6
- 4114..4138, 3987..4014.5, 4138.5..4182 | -0.1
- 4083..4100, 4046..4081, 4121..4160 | 0.9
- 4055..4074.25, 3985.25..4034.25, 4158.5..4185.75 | 0.1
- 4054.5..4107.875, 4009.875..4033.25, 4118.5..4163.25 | 3.2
